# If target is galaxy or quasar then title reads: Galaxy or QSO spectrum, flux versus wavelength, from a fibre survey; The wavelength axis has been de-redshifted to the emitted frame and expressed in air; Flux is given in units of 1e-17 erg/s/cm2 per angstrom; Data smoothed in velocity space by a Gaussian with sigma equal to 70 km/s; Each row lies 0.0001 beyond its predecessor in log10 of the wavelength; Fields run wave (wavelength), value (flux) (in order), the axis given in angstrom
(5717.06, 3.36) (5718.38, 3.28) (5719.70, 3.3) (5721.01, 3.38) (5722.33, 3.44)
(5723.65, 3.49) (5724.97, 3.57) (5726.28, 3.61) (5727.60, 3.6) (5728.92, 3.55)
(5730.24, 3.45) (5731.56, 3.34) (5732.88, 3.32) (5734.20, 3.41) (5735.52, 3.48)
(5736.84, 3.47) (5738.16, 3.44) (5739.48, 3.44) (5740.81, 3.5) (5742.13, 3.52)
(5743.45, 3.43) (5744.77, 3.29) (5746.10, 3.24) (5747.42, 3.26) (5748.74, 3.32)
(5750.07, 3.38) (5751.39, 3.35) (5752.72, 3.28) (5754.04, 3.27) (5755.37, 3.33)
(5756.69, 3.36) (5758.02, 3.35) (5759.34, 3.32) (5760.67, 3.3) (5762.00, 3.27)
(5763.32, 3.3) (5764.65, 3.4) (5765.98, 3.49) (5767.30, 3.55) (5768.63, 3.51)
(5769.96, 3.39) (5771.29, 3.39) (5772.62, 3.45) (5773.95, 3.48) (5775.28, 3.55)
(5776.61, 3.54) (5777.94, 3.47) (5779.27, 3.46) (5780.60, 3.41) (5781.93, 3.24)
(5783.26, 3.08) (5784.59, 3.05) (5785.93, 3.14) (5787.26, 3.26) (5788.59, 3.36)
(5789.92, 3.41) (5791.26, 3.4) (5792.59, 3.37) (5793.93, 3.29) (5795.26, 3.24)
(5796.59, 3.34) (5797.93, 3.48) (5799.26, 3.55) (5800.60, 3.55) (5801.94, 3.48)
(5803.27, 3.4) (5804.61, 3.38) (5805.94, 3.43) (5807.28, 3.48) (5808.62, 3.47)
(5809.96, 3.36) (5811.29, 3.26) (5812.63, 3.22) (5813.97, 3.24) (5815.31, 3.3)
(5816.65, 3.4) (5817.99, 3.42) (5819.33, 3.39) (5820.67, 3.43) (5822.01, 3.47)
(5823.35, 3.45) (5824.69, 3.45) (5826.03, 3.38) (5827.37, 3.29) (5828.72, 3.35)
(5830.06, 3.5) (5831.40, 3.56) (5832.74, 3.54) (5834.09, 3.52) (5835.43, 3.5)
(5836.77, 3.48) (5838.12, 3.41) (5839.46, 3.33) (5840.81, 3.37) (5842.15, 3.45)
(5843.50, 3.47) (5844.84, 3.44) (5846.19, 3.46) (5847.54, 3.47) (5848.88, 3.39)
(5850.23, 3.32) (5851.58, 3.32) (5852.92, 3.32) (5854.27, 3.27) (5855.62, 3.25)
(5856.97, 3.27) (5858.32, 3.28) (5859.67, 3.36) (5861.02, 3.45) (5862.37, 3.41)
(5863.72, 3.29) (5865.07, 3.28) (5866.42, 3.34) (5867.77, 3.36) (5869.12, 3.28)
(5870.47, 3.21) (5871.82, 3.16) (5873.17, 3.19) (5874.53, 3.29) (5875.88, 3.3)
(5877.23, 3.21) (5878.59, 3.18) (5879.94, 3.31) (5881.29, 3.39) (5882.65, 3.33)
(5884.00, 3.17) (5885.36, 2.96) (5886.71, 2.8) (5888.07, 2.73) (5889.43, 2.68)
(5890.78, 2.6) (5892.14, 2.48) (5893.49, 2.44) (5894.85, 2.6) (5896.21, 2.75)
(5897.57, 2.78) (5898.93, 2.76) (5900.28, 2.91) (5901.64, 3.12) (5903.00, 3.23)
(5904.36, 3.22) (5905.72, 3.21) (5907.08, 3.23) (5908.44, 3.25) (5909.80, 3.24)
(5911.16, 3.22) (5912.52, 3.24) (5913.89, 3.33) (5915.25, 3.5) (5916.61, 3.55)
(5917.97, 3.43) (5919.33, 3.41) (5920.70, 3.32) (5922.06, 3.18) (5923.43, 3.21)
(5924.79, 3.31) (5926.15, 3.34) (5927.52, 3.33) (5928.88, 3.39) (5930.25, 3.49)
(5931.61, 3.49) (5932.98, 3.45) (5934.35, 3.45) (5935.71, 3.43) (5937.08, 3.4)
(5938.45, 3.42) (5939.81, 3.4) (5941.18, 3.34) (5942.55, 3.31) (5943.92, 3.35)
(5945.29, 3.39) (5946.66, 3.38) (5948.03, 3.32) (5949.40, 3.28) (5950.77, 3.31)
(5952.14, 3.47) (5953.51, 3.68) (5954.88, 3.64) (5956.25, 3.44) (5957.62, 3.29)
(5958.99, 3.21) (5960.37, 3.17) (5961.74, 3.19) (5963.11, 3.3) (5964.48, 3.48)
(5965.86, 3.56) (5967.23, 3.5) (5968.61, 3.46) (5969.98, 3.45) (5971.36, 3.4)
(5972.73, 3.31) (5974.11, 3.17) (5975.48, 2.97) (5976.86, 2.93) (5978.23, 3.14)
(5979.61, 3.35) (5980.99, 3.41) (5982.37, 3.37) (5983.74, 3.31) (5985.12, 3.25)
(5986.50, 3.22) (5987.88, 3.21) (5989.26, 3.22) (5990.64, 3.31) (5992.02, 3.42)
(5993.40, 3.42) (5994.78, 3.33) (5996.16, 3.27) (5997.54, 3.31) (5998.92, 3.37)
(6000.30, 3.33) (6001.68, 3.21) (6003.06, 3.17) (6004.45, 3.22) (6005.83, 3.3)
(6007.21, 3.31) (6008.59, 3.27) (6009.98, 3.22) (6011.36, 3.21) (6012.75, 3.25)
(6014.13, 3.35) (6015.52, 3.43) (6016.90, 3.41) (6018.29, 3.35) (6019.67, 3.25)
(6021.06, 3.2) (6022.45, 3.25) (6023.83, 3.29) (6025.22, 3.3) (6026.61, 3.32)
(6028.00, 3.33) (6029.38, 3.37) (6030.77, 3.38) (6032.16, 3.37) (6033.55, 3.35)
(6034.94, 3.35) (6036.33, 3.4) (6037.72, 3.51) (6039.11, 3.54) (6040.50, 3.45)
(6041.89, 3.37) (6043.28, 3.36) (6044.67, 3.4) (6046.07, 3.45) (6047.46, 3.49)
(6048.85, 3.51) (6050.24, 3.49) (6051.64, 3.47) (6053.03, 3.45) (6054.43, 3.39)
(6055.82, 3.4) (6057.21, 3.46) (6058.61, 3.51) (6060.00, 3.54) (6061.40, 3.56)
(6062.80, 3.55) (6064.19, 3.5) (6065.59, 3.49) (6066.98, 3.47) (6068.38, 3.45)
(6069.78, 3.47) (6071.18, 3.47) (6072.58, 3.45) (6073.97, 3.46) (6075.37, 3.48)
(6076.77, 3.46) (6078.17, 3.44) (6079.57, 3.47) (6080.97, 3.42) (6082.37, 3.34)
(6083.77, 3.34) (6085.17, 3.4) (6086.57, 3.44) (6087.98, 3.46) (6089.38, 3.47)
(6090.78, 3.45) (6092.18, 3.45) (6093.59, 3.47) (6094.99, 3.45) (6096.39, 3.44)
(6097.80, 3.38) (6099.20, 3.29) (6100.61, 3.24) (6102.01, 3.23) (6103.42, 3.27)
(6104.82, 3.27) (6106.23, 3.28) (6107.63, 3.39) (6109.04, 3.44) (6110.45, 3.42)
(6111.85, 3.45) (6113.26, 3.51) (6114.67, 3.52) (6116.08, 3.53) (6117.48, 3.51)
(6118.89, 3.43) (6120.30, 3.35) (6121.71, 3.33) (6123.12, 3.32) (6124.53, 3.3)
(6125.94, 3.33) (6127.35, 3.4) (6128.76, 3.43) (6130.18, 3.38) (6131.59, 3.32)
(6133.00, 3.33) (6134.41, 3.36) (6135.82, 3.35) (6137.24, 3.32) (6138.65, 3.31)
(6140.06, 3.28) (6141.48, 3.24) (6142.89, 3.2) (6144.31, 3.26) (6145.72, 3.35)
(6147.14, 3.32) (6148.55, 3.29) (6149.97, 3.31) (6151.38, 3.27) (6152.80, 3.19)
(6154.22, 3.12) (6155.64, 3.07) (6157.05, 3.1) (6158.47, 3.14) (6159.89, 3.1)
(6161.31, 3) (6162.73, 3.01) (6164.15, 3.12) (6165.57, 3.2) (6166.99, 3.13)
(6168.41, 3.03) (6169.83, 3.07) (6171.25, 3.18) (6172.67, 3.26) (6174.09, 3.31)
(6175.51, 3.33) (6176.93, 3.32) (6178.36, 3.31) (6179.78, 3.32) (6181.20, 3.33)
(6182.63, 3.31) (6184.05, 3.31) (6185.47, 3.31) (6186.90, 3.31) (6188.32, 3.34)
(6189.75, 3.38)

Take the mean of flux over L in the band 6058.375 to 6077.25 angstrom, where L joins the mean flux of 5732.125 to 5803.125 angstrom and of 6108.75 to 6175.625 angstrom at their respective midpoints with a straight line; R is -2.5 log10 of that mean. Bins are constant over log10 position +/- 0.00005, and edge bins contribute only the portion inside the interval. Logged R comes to -0.06 mag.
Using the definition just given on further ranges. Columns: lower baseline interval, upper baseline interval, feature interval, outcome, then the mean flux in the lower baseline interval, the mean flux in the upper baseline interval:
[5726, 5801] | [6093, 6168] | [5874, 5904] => 0.14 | 3.38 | 3.3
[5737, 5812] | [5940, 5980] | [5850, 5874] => 0.02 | 3.38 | 3.34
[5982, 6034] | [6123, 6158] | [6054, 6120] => -0.05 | 3.3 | 3.28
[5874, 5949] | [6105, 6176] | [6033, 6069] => -0.07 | 3.19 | 3.28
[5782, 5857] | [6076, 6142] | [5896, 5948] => 0.03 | 3.38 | 3.38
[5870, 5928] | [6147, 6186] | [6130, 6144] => -0.04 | 3.12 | 3.2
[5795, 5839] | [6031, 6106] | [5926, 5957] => 0.00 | 3.42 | 3.43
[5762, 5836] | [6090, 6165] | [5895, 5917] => 0.08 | 3.4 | 3.31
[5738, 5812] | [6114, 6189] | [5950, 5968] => -0.02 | 3.38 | 3.27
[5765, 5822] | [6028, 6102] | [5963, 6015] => 0.04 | 3.38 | 3.44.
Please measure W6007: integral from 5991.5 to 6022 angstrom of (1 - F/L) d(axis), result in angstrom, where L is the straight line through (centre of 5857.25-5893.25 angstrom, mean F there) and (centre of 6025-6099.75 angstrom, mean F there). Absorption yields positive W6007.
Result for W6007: 0.5 angstrom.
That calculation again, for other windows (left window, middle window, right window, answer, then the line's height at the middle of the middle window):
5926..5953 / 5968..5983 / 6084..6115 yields 0.5 angstrom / 3.39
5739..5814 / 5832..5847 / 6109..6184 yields -0.4 angstrom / 3.36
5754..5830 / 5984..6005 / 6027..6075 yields 0.9 angstrom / 3.43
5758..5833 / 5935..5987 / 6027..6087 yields 1.2 angstrom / 3.42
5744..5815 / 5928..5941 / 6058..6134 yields -0.2 angstrom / 3.39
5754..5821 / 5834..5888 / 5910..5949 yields 1.0 angstrom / 3.37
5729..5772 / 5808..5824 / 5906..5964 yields 0.0 angstrom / 3.37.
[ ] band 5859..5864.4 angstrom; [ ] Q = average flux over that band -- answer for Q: 3.38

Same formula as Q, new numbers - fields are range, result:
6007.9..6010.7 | 3.24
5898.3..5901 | 2.85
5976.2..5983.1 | 3.24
